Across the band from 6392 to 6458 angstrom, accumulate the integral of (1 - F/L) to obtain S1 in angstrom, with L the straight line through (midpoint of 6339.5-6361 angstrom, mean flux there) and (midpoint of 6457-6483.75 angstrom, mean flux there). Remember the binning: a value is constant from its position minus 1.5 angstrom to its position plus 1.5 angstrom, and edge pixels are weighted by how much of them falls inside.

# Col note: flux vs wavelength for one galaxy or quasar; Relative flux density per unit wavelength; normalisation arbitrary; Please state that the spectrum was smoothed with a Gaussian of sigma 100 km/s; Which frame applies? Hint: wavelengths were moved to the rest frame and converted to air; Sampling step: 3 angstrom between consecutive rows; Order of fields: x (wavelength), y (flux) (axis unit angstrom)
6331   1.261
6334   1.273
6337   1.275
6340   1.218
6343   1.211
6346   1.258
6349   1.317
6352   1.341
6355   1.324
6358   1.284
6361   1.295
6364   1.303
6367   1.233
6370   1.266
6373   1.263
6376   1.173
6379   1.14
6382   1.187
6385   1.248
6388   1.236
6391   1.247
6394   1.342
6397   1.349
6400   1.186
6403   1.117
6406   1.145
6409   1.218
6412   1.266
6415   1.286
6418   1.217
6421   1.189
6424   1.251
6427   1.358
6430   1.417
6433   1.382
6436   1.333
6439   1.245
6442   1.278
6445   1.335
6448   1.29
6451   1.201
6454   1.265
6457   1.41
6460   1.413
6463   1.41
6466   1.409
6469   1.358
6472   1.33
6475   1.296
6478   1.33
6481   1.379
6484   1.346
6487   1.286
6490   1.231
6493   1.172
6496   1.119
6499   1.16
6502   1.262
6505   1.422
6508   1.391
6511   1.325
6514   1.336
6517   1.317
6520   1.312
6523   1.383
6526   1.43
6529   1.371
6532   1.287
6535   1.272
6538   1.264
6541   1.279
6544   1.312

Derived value 3.0 angstrom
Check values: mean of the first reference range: 1.28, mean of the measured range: 1.28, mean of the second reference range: 1.37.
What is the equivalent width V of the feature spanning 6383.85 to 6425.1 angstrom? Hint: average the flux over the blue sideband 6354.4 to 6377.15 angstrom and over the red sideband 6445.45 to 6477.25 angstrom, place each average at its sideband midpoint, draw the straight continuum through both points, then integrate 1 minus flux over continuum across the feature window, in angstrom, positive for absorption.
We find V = 1.9 angstrom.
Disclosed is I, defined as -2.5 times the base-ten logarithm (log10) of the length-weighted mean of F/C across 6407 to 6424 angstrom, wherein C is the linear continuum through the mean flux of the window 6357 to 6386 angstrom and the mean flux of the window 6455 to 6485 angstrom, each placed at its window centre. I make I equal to 0.05 mag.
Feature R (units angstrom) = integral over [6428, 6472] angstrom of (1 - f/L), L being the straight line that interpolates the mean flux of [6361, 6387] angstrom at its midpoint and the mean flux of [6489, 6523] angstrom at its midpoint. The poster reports -2.74 angstrom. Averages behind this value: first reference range 1.23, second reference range 1.28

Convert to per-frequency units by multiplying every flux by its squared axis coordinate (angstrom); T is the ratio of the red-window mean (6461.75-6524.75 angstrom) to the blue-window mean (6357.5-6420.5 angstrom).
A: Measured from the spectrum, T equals 1.1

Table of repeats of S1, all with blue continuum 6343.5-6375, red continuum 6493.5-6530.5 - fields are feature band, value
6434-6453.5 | 0.3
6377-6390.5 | 0.9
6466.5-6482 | -0.4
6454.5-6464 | -0.7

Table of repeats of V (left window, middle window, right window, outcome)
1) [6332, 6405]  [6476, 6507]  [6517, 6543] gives 0.8 angstrom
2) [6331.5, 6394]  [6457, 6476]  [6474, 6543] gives -1.2 angstrom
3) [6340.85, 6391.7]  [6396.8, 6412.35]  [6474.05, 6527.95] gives 0.9 angstrom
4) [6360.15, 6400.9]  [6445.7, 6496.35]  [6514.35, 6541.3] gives -0.7 angstrom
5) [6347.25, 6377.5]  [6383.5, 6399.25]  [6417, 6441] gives 0.1 angstrom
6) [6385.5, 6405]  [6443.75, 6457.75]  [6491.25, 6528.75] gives -0.2 angstrom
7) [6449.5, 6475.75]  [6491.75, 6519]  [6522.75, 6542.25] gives 1.1 angstrom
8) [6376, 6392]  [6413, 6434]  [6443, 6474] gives -0.3 angstrom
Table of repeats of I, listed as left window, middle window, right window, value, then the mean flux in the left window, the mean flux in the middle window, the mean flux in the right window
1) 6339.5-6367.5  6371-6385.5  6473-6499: 0.07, 1.28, 1.2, 1.26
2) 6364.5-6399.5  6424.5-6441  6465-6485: -0.03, 1.24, 1.34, 1.35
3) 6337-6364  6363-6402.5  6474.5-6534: 0.04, 1.28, 1.24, 1.31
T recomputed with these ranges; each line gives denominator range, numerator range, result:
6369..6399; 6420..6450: 1.07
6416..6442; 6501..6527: 1.07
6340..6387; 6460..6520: 1.09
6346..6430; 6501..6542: 1.11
